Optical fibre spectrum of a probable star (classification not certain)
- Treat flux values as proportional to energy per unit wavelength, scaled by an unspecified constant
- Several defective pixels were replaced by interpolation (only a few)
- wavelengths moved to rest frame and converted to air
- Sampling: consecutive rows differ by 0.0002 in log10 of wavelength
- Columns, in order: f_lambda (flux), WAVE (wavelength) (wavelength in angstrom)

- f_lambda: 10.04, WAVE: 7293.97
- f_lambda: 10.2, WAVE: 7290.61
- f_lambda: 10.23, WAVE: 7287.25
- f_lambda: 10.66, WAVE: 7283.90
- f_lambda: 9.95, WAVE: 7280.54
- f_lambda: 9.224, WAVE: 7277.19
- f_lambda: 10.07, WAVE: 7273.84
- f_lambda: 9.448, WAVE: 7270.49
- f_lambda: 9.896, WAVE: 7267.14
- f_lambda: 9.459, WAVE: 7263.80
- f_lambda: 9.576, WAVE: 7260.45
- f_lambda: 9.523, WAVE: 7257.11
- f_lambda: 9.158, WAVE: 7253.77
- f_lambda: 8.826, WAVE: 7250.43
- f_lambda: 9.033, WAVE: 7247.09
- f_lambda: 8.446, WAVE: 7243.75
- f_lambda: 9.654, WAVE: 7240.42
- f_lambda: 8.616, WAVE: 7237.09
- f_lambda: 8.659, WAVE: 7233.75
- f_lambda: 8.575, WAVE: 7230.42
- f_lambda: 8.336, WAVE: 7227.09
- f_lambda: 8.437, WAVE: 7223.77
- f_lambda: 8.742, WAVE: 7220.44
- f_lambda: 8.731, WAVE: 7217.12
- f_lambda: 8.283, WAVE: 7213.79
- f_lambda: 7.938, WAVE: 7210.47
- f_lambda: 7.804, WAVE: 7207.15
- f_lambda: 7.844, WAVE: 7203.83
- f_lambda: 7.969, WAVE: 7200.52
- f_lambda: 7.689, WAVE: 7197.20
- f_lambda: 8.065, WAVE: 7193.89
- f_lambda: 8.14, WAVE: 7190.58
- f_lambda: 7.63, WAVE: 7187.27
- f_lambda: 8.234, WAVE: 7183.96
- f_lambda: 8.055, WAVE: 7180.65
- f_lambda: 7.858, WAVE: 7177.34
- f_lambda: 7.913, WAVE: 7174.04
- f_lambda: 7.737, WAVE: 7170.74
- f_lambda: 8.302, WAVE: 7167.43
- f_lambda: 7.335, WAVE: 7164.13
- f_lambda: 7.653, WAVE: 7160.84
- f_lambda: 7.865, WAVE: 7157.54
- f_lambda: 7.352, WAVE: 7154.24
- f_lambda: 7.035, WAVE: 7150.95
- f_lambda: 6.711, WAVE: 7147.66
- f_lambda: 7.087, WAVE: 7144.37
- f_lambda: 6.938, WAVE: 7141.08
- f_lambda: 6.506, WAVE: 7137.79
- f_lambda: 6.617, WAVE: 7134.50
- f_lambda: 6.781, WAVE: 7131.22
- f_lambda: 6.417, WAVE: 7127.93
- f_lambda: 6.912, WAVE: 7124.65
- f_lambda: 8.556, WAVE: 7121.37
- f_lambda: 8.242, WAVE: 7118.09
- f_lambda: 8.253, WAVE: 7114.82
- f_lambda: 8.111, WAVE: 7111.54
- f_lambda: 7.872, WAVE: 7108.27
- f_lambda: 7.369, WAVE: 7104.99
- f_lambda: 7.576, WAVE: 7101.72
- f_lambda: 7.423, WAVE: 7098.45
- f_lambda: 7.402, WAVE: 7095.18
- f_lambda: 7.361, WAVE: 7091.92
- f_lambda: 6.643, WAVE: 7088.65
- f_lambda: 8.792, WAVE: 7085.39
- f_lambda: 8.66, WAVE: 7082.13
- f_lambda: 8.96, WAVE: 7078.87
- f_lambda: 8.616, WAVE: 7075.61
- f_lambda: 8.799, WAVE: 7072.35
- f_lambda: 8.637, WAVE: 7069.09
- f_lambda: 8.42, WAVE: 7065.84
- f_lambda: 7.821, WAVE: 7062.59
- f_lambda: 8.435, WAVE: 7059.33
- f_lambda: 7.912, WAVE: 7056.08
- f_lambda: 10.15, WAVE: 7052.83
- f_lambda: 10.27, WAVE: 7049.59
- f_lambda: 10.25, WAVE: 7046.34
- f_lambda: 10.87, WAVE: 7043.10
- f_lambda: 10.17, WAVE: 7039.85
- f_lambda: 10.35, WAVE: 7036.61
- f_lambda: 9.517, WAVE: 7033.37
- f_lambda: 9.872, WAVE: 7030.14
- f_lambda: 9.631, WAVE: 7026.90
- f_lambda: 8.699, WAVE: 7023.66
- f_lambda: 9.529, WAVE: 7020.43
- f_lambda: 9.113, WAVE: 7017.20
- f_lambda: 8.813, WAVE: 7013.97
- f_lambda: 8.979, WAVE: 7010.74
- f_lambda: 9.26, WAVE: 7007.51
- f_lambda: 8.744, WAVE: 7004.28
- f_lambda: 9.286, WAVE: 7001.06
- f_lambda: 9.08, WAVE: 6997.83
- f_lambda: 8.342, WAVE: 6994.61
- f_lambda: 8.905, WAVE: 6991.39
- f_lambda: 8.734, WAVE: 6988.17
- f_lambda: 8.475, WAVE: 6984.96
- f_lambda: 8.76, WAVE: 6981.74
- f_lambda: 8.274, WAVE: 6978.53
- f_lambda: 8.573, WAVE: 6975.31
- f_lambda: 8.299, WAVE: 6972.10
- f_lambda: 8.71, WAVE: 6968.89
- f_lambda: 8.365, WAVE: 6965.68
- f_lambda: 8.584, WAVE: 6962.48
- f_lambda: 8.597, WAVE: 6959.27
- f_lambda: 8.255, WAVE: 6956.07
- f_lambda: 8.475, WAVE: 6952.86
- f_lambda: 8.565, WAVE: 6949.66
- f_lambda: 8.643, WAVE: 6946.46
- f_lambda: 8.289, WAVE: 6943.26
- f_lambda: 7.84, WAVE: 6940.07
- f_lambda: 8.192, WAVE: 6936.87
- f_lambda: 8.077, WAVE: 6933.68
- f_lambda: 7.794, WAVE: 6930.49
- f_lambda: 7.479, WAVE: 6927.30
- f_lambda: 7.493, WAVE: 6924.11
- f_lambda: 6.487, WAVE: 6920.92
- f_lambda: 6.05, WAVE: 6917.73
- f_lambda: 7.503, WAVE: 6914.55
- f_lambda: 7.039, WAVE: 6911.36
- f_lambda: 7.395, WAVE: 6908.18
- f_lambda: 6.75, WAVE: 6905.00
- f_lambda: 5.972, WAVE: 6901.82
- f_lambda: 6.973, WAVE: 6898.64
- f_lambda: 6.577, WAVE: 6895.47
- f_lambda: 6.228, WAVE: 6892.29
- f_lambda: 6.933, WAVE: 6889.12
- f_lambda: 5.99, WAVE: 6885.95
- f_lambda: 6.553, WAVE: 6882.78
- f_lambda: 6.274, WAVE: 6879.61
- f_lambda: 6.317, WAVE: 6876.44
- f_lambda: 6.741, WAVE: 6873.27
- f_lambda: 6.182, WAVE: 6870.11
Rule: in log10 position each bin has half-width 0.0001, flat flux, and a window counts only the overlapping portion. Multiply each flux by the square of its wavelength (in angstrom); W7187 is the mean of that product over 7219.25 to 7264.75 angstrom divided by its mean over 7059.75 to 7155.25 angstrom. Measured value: 1.21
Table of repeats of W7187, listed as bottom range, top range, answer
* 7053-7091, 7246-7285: 1.20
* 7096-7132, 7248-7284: 1.31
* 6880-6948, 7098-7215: 1.14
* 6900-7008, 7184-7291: 1.19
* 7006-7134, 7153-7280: 1.03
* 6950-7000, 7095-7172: 0.91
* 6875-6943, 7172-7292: 1.38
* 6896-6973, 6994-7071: 1.23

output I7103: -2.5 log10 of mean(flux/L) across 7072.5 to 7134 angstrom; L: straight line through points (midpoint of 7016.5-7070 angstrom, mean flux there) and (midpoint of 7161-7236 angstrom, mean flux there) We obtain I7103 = 0.15 mag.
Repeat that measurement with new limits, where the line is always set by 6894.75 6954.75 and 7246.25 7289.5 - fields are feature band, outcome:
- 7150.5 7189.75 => 0.161 mag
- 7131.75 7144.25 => 0.291 mag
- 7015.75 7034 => -0.160 mag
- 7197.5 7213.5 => 0.170 mag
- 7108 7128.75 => 0.115 mag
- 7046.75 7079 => -0.064 mag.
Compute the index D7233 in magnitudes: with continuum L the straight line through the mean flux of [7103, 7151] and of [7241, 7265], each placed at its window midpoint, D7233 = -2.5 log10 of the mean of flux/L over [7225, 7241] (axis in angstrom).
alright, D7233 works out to 0.02 mag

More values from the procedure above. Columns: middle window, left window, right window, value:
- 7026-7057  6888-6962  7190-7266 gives -0.249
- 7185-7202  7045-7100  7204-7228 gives 0.056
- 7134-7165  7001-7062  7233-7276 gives 0.295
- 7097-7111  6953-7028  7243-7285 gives 0.191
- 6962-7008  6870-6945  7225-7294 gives -0.157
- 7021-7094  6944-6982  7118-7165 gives -0.160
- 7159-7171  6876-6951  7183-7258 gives 0.061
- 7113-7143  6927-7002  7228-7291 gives 0.232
